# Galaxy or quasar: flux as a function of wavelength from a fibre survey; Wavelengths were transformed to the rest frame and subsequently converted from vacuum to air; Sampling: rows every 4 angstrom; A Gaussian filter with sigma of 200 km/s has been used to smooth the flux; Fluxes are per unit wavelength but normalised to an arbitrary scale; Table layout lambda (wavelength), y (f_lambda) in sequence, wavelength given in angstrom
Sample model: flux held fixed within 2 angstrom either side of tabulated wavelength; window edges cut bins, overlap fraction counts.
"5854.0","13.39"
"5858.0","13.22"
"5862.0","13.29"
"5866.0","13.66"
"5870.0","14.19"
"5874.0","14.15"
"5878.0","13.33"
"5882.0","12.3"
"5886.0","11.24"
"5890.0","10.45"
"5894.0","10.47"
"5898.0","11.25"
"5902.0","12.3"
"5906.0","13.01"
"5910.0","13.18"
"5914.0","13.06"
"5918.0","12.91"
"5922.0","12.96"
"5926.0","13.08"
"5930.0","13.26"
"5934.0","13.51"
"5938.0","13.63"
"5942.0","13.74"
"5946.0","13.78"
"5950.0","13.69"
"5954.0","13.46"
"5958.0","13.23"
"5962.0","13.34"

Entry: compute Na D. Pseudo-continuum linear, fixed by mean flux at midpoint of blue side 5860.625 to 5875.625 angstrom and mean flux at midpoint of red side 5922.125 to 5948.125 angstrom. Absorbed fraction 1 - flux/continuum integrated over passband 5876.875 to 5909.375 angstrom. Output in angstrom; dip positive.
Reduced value 4.5 angstrom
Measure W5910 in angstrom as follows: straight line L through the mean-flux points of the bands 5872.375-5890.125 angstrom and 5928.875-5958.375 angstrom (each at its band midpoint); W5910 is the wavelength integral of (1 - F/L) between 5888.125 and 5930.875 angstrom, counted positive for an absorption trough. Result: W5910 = 2.1 angstrom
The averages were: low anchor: 12.4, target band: 12.3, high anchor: 13.6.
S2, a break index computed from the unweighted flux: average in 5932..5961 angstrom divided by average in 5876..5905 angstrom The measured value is 1.16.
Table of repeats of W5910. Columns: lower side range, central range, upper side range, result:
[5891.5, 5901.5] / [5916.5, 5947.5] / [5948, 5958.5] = -1.9 angstrom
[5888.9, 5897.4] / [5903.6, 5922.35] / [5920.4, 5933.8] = -1.4 angstrom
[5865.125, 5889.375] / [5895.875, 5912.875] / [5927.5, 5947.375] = 1.0 angstrom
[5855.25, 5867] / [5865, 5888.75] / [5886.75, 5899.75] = -1.8 angstrom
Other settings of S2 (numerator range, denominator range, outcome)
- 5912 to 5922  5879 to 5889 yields 1.10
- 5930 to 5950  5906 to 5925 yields 1.05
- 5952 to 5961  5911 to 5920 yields 1.03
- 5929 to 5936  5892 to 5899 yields 1.24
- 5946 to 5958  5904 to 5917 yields 1.04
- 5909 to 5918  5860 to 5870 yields 0.96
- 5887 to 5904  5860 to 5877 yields 0.81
